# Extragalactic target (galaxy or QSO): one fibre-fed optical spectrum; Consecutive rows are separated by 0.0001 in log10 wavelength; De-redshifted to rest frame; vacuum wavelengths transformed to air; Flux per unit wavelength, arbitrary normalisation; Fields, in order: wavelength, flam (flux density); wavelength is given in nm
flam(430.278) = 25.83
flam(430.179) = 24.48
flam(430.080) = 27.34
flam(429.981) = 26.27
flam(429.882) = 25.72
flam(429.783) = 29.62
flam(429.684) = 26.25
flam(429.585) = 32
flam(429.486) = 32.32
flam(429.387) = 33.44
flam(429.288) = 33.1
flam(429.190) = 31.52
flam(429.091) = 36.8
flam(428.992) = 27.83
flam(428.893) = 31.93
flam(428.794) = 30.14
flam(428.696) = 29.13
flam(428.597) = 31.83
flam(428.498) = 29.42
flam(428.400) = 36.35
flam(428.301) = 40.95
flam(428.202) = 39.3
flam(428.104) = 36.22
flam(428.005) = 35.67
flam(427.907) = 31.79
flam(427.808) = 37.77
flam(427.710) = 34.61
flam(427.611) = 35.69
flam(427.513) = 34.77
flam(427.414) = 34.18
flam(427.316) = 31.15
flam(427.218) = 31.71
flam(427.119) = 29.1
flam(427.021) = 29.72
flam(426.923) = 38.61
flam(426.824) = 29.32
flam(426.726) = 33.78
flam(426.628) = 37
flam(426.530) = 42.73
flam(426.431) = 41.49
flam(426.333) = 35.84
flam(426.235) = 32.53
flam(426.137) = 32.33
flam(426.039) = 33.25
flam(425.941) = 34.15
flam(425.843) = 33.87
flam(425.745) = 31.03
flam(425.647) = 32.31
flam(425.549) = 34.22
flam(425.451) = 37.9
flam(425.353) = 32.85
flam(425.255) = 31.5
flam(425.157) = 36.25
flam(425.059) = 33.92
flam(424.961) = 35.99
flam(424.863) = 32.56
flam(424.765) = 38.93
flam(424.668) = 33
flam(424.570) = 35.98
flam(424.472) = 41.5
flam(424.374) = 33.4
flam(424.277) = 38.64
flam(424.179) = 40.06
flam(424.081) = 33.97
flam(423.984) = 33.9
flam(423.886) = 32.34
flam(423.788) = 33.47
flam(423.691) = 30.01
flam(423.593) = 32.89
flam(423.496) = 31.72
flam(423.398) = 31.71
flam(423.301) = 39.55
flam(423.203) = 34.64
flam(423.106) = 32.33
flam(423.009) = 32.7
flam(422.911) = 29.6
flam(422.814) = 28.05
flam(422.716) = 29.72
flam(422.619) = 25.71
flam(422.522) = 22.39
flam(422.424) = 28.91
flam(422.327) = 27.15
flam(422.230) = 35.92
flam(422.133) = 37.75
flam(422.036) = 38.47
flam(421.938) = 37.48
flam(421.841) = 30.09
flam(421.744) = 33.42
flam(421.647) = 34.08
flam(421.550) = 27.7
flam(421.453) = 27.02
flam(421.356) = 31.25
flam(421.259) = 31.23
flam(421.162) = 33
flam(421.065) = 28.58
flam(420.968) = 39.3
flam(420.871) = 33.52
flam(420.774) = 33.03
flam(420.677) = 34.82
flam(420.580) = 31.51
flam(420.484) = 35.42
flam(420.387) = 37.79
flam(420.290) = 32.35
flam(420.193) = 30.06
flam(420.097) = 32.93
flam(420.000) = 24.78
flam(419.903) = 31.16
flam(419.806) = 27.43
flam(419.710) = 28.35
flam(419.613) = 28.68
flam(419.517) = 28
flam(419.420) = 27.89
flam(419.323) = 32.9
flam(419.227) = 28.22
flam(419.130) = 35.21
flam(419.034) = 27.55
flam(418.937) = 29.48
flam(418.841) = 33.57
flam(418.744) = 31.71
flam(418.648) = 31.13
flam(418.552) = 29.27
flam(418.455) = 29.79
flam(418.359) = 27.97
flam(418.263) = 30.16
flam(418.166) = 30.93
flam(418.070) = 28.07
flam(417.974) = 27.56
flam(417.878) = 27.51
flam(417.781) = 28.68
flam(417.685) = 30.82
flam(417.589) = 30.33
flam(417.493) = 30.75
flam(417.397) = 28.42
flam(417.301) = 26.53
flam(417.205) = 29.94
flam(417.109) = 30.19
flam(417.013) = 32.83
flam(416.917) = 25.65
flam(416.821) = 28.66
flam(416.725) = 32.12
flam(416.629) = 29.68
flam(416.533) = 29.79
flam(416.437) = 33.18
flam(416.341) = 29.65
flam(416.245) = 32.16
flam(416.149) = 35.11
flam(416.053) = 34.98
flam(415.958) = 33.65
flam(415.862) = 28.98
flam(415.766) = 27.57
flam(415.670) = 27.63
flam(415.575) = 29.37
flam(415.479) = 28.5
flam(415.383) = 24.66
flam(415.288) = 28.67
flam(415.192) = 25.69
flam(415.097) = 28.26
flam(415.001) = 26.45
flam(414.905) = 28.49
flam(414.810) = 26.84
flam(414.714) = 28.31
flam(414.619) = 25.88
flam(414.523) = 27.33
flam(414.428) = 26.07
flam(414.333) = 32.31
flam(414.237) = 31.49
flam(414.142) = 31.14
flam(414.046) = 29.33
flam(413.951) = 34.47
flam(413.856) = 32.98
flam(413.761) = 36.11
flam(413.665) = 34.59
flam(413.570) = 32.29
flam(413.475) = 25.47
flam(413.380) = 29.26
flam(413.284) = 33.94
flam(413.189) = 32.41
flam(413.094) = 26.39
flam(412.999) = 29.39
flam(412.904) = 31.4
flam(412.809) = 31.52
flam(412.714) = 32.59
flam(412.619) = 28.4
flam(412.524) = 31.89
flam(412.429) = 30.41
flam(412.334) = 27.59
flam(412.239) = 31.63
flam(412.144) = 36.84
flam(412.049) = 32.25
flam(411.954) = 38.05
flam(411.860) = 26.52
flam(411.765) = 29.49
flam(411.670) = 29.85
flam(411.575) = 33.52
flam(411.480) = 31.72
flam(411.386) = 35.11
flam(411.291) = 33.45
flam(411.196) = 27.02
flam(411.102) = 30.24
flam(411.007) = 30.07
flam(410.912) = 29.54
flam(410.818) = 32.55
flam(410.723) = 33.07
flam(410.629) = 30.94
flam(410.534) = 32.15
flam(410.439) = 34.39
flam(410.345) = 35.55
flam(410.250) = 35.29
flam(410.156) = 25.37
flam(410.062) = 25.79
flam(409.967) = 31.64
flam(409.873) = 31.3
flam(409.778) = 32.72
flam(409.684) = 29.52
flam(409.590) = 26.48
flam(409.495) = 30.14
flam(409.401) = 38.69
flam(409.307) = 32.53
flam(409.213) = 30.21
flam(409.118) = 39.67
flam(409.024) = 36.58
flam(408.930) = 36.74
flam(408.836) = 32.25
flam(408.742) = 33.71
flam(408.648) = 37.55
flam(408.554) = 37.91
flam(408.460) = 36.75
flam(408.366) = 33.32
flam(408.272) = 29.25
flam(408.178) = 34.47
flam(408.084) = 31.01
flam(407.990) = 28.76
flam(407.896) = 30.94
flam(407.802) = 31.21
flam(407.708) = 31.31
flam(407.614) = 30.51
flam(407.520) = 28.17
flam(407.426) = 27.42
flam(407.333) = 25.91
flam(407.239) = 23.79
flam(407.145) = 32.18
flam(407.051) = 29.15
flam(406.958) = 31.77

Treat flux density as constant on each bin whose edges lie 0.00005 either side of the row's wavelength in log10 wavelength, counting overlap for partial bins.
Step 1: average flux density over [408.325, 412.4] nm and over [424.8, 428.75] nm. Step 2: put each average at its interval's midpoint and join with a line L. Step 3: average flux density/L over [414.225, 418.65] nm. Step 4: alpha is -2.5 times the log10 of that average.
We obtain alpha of 0.13 mag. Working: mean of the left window 32.4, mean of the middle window 29.3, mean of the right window 34.3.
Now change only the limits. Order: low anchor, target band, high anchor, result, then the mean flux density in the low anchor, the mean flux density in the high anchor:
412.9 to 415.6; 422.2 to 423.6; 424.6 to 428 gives 0.08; 29.5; 34.3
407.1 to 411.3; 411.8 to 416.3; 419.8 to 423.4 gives 0.05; 31.7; 32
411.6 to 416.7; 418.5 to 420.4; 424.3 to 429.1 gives 0.06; 30.3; 34.3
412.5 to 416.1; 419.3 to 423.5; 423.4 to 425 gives 0.06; 29.8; 34.8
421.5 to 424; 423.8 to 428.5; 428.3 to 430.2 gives -0.12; 32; 30.7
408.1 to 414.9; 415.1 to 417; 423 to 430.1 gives 0.09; 31.7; 33.7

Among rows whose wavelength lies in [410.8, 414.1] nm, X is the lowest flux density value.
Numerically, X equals 25.47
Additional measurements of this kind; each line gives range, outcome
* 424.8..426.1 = 31.03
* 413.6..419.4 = 24.66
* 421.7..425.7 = 22.39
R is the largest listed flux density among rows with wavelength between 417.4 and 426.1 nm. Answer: 41.5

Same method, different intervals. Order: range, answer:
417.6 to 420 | 35.21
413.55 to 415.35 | 36.11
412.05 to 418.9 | 36.84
